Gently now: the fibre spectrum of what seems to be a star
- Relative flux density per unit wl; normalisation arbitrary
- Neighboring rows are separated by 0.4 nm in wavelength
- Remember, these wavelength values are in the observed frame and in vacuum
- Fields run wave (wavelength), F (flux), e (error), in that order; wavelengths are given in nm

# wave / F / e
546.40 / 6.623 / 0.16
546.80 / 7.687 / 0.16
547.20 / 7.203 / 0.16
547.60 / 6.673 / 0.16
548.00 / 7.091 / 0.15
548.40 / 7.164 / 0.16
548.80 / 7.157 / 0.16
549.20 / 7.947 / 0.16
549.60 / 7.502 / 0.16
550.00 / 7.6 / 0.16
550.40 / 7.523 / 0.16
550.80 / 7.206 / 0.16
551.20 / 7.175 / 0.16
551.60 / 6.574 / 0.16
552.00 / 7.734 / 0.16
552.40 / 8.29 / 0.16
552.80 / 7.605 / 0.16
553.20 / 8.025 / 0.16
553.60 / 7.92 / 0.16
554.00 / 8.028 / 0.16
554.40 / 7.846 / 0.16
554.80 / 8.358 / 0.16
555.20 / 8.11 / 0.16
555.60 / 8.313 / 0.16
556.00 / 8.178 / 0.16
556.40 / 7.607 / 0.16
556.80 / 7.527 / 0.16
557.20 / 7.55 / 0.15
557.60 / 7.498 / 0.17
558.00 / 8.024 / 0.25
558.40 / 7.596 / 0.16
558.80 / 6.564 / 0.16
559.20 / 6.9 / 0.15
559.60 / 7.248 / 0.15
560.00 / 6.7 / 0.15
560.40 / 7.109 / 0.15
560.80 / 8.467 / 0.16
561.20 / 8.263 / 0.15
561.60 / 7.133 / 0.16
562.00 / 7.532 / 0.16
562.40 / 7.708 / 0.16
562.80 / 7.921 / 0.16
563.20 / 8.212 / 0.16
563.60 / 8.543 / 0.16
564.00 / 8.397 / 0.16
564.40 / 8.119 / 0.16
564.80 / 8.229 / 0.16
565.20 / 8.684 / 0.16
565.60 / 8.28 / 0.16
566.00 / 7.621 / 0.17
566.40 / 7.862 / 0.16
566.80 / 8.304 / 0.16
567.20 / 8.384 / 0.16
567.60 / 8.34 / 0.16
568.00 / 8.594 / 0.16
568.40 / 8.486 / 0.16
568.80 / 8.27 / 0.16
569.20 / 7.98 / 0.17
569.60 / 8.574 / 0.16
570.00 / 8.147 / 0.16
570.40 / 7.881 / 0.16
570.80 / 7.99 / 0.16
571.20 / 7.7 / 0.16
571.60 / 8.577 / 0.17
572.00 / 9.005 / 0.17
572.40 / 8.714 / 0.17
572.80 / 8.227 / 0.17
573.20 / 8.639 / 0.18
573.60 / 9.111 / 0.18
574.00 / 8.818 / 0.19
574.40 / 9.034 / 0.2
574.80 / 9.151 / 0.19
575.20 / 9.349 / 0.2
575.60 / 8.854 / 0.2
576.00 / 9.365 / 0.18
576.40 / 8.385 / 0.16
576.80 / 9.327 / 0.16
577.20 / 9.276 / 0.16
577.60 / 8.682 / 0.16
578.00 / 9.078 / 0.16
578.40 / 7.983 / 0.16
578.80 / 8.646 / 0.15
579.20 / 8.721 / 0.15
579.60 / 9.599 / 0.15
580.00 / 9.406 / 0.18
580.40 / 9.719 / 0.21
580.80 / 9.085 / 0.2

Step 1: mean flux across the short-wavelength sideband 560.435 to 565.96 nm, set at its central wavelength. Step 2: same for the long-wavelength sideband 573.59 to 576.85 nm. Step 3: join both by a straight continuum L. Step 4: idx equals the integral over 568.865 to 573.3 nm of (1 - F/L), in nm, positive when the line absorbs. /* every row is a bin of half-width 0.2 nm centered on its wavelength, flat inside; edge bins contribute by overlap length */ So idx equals 0.20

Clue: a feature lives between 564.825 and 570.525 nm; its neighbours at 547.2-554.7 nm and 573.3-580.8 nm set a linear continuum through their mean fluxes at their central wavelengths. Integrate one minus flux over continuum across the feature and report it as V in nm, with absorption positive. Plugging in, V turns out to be 0.15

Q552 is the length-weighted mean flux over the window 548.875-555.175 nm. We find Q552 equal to 7.69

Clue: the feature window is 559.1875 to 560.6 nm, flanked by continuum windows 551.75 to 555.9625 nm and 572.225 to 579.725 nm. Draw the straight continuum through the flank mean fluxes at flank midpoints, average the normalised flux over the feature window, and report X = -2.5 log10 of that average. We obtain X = 0.178 mag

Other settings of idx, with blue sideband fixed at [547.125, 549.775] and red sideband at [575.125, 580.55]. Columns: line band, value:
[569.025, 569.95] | 0.03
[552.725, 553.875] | -0.05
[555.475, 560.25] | 0.21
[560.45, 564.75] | 0.05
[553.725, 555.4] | -0.10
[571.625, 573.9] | -0.01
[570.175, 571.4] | 0.10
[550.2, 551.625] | 0.04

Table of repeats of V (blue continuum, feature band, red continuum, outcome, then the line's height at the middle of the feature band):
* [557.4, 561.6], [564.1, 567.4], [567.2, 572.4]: -0.10 nm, 7.96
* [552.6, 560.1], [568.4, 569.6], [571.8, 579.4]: 0.03 nm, 8.45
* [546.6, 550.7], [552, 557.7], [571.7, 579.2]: -0.16 nm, 7.7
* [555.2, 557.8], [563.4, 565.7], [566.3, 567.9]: -0.06 nm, 8.16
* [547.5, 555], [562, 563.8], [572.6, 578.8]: 0.03 nm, 8.19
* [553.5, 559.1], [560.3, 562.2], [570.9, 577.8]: 0.08 nm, 8.06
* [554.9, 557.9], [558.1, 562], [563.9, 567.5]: 0.31 nm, 7.99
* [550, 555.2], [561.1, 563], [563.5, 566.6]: 0.09 nm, 8.09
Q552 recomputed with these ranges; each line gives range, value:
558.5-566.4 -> 7.77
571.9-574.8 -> 8.81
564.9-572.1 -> 8.25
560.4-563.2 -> 7.81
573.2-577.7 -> 9.02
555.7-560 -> 7.45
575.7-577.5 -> 9.05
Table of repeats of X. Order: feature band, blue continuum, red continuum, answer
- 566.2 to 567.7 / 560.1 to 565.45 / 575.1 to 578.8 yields 0.01 mag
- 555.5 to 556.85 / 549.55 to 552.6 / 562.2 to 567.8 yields -0.03 mag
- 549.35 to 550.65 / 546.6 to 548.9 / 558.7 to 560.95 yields -0.06 mag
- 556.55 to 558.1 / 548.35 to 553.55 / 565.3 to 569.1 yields 0.03 mag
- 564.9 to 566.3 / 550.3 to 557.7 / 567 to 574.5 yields 0.01 mag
